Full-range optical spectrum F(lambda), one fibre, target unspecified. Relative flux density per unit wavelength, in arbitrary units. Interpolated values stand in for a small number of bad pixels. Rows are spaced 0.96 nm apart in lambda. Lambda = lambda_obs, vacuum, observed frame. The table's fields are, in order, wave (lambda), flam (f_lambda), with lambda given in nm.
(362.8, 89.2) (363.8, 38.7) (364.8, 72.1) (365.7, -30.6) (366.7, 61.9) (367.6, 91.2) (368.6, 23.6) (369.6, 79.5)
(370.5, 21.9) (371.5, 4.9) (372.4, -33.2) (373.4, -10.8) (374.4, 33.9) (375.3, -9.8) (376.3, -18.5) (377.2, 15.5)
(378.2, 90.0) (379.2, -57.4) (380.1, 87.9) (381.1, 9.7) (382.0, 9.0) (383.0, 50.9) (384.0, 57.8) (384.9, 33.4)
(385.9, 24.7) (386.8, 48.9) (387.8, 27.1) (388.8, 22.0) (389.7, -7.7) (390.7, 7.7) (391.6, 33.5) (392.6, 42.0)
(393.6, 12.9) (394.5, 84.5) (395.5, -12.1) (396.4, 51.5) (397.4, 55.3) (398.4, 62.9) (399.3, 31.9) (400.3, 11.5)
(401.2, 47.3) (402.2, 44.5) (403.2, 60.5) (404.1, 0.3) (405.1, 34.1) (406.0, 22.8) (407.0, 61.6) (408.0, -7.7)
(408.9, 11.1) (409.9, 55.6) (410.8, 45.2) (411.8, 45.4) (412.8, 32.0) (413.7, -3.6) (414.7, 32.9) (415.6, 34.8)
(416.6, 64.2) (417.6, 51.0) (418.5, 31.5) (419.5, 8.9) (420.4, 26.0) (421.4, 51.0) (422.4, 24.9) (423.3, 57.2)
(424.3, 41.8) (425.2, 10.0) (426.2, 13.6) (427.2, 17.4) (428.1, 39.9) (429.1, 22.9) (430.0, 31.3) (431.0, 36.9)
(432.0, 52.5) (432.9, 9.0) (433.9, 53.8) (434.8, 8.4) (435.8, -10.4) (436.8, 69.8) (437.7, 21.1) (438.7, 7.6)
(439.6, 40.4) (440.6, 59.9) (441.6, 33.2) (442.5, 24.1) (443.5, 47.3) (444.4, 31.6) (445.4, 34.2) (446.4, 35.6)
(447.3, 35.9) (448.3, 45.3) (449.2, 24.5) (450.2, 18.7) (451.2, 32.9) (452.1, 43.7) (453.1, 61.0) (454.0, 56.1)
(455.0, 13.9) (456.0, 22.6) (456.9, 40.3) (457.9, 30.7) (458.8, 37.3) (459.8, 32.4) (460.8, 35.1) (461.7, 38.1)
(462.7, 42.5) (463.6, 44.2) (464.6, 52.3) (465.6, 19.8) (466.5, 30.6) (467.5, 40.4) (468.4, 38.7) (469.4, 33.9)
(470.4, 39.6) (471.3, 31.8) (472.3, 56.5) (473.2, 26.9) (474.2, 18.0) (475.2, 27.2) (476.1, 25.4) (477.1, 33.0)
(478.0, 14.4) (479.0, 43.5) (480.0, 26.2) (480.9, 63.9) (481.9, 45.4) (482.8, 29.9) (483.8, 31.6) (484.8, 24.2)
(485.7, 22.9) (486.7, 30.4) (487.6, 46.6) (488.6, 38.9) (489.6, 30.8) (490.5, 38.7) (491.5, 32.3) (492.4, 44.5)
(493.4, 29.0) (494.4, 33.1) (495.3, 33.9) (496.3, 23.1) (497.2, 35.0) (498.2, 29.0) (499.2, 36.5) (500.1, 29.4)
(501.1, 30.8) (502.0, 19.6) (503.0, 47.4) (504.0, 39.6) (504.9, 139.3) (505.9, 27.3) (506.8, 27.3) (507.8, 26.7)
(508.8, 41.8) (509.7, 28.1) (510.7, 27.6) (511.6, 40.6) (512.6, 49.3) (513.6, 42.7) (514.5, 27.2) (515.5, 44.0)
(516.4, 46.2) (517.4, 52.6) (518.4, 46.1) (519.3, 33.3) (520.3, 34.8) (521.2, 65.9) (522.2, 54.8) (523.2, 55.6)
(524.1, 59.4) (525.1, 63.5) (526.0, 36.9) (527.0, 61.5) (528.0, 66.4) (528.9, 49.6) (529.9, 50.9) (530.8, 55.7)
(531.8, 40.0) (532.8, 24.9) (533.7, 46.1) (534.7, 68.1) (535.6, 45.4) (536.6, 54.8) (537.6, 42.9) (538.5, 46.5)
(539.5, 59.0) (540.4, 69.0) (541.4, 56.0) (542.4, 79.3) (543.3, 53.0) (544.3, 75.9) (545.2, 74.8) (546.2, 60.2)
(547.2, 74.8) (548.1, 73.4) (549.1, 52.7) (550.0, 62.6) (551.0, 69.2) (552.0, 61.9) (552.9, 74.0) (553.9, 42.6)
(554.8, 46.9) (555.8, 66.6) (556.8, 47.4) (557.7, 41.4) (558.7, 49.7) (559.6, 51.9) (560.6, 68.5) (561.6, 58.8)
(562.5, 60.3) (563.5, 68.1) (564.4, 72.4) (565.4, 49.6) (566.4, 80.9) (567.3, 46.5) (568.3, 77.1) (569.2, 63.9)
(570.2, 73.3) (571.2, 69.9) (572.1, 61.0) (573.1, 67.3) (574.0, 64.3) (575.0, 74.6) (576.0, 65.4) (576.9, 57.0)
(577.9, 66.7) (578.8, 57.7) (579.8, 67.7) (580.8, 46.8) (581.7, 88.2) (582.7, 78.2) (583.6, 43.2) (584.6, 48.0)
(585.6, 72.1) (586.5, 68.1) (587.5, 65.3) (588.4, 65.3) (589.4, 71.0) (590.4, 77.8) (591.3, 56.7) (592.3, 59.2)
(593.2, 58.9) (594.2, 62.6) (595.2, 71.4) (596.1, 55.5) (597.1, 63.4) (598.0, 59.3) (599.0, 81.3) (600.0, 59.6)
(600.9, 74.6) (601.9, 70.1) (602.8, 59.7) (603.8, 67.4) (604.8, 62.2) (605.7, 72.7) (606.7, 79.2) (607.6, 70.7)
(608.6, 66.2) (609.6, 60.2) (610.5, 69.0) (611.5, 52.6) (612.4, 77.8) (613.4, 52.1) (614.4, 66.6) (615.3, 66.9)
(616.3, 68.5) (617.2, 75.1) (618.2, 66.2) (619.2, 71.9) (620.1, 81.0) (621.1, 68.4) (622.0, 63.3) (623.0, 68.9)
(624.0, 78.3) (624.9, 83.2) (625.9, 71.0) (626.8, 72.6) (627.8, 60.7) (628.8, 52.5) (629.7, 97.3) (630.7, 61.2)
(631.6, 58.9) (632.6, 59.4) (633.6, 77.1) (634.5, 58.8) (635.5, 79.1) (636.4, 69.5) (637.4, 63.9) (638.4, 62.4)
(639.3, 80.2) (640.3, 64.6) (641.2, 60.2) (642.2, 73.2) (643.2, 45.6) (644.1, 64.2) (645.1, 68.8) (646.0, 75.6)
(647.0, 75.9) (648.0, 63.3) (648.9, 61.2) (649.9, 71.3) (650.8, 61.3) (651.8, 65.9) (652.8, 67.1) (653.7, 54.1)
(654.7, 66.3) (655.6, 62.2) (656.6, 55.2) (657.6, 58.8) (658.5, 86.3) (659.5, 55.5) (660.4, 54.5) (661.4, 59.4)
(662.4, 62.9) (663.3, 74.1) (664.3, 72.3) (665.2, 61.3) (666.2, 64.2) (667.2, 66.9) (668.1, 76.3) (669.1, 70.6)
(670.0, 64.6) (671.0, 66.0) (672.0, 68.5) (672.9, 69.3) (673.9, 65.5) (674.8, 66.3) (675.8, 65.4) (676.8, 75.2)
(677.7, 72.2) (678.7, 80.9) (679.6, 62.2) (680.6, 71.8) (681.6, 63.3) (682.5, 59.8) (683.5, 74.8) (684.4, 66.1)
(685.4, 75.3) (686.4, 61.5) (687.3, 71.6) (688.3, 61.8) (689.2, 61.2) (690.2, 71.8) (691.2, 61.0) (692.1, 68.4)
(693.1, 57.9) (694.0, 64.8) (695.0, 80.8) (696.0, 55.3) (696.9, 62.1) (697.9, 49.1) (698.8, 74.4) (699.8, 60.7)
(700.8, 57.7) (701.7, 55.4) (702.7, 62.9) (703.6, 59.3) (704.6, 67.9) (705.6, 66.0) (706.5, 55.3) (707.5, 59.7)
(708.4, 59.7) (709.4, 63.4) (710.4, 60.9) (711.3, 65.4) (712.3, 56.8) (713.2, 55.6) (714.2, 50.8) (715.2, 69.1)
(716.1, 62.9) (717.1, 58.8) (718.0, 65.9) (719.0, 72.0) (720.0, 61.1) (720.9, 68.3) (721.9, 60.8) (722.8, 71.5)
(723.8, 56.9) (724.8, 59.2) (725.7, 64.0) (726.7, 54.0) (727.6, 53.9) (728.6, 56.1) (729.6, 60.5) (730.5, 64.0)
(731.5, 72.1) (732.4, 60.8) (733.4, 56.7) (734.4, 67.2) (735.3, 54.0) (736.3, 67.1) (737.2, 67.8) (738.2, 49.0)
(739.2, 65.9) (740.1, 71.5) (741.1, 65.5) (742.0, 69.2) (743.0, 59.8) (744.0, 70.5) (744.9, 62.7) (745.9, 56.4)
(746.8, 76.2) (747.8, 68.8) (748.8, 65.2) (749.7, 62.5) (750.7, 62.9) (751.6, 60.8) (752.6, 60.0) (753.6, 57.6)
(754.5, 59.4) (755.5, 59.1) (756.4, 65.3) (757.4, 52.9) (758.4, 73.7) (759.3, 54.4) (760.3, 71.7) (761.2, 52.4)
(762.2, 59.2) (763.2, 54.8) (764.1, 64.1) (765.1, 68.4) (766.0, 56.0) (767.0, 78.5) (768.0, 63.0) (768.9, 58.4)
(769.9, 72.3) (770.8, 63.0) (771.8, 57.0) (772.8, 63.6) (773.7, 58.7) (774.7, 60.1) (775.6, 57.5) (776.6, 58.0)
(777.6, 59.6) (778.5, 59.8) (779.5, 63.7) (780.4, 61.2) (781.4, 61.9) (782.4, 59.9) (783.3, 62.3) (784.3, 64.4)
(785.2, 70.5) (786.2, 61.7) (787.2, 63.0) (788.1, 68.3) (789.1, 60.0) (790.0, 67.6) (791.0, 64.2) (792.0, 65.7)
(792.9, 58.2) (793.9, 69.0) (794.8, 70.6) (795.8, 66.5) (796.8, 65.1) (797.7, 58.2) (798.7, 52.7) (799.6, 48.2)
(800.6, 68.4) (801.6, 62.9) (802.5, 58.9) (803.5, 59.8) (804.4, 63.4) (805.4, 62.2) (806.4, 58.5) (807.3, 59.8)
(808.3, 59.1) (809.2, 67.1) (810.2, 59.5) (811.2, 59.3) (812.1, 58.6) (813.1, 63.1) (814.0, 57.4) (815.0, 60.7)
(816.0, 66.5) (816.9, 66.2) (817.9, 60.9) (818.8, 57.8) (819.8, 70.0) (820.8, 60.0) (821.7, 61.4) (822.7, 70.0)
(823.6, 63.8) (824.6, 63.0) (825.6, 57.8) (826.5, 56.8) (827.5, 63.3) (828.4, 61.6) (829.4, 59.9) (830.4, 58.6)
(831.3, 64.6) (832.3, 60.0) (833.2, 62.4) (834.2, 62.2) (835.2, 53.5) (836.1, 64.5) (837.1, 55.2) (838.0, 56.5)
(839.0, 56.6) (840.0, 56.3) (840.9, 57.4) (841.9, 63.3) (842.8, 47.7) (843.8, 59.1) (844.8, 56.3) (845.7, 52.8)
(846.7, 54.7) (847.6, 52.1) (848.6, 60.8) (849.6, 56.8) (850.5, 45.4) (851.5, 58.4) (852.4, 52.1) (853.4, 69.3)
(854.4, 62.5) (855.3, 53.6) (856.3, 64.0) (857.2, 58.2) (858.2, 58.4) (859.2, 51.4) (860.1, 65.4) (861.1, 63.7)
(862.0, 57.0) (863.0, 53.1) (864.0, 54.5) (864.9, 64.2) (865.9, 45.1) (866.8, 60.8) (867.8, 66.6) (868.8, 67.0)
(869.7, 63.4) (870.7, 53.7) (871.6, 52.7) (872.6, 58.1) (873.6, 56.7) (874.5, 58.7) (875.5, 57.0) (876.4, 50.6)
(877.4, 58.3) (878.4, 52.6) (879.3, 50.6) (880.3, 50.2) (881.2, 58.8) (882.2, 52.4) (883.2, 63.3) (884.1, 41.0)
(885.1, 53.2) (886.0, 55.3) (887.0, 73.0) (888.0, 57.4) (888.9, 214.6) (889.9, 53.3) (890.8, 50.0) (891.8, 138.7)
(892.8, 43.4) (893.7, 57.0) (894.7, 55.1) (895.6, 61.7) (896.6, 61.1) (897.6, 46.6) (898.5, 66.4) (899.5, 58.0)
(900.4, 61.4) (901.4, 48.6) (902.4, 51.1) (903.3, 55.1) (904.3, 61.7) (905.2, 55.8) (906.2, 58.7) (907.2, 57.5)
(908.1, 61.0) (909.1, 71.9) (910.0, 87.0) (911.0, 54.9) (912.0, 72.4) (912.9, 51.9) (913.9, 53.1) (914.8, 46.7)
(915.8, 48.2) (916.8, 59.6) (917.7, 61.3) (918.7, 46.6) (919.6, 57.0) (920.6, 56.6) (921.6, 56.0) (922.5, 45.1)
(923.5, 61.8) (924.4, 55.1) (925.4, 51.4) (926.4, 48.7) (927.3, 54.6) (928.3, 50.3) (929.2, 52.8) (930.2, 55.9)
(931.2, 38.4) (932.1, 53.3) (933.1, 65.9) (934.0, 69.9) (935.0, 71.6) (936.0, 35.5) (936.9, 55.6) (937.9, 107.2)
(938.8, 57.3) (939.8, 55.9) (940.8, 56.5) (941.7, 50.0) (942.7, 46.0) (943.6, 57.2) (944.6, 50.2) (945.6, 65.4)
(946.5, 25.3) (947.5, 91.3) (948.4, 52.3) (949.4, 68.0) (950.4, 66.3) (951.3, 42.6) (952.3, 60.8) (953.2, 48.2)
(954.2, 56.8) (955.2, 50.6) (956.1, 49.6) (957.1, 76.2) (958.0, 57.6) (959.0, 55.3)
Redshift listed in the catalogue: 0.354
